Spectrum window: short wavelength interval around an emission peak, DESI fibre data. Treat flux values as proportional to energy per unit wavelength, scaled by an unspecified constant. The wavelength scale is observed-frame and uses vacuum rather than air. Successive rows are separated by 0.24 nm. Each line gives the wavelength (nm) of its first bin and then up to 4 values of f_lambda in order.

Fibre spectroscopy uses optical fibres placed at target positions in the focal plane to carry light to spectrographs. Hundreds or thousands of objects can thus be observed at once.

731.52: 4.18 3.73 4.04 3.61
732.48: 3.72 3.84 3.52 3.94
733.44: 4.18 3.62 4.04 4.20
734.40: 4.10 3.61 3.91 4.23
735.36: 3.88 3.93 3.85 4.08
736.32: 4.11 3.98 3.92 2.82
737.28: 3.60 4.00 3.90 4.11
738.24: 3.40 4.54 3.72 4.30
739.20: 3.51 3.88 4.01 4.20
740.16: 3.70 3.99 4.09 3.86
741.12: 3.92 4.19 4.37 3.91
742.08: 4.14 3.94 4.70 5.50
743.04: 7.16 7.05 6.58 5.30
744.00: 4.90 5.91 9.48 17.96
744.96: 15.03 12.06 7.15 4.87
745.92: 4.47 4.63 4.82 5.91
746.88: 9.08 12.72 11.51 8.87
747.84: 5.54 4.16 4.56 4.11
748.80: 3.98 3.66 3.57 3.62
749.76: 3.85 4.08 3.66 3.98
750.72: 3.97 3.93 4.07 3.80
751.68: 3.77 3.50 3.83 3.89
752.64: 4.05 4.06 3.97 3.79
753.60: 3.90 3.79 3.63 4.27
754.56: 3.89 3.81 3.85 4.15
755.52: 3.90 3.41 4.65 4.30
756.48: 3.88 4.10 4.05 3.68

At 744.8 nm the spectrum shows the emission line Halpha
